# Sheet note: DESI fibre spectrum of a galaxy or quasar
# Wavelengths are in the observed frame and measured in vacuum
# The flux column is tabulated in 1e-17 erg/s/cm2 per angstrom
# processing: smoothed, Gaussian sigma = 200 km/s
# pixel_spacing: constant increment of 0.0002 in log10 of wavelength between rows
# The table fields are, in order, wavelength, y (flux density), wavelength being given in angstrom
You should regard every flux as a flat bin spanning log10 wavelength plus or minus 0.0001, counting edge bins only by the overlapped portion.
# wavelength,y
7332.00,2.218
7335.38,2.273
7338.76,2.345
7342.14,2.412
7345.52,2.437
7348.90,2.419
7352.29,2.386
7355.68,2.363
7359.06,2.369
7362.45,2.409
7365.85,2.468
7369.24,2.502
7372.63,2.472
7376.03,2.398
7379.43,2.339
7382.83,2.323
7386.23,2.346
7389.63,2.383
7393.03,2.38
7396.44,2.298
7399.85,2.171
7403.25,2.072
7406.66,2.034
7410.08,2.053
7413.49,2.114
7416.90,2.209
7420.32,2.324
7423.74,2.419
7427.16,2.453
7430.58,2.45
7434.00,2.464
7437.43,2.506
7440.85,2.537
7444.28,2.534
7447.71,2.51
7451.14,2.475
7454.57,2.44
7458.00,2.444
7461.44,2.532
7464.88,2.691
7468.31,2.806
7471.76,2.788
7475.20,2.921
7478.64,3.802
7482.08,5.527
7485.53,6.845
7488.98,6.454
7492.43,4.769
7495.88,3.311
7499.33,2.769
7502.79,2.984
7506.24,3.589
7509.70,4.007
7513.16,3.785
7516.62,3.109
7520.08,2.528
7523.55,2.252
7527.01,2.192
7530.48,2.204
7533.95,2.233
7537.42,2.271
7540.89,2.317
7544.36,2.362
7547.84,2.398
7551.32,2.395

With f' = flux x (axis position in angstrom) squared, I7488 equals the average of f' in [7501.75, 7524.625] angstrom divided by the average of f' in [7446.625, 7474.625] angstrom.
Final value 1.25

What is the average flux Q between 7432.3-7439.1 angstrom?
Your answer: 2.48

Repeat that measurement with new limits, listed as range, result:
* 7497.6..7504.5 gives 2.88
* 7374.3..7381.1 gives 2.37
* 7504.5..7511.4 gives 3.8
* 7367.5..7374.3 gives 2.49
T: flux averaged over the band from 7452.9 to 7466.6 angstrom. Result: 2.53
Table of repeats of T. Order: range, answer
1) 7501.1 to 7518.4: 3.49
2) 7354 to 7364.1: 2.38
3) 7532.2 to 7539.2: 2.25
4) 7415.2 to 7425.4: 2.32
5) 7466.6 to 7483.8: 3.57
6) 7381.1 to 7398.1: 2.35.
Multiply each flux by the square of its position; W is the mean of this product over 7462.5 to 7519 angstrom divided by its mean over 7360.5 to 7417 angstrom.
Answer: 1.7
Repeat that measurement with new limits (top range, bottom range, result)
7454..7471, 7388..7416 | 1.21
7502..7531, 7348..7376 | 1.29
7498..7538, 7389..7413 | 1.34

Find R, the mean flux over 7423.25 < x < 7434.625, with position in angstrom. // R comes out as 2.45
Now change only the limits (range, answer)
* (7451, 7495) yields 3.77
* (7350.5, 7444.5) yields 2.35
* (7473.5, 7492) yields 5.09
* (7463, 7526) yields 3.7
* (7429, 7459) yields 2.49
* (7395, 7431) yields 2.23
